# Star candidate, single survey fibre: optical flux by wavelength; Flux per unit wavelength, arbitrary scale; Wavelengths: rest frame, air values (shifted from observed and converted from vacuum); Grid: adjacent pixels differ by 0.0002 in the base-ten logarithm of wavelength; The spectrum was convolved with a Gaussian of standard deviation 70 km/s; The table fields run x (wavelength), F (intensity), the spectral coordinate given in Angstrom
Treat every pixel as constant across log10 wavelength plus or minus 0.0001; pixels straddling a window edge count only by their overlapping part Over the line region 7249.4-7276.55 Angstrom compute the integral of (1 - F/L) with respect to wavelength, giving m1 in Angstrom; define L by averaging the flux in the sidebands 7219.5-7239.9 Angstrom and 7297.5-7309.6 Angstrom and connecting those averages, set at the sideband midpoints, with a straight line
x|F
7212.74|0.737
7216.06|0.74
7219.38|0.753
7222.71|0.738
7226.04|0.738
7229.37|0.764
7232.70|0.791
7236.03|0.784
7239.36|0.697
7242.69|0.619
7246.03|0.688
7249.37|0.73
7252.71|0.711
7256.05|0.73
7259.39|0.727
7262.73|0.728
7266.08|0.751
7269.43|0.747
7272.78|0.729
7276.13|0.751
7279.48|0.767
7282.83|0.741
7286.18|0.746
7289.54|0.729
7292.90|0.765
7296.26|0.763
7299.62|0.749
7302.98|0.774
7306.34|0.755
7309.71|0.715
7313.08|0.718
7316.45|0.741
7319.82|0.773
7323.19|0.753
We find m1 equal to 0.8 Angstrom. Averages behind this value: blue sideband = 0.755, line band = 0.733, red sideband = 0.754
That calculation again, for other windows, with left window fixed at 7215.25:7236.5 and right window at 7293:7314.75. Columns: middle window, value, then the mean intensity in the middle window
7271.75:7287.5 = 0.06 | 0.748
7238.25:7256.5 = 1.48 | 0.693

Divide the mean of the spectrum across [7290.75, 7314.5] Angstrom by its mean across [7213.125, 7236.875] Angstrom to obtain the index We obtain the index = 0.99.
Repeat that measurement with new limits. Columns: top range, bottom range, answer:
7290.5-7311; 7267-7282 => 1.01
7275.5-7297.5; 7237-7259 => 1.07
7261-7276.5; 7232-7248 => 1.04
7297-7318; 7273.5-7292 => 0.99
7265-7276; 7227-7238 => 0.96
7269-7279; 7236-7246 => 1.09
